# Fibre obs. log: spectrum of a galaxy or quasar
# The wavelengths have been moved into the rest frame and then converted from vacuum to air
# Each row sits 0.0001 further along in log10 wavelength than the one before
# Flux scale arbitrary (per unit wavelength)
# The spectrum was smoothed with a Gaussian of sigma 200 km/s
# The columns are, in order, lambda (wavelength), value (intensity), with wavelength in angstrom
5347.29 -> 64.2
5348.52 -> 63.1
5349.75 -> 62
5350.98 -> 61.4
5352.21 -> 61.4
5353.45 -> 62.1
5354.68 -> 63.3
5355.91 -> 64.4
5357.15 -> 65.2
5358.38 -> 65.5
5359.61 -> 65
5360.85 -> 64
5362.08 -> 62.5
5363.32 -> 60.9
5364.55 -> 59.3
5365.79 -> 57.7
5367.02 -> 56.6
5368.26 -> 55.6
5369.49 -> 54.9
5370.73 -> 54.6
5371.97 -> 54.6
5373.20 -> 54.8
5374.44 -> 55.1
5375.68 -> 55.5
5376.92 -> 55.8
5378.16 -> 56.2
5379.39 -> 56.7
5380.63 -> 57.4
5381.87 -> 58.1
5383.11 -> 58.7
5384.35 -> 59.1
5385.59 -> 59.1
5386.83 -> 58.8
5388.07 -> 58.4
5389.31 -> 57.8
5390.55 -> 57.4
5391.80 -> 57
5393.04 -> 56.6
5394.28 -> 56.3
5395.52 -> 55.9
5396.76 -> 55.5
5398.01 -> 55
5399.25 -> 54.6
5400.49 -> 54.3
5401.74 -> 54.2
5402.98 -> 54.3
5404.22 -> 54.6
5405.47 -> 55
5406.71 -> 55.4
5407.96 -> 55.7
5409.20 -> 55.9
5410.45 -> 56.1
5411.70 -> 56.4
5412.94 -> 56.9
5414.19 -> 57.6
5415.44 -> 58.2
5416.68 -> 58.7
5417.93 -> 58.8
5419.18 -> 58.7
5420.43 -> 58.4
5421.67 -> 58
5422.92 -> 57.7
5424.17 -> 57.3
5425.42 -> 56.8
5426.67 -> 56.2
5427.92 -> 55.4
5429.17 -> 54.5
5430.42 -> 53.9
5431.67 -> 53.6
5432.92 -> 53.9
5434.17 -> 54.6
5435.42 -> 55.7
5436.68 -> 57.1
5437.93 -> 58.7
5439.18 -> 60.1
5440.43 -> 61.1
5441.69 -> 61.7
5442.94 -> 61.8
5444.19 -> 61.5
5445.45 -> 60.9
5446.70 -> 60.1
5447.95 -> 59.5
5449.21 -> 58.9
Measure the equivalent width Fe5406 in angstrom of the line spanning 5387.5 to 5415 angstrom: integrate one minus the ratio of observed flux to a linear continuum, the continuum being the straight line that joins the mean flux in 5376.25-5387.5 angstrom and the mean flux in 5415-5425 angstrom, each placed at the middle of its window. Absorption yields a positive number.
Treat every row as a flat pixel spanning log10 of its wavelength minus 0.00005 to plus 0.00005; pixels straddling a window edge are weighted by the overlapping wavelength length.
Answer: 0.97 angstrom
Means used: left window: 57.8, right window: 58.2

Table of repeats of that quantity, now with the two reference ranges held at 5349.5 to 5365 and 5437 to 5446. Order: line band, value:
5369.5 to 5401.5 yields 2.9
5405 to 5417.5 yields 1.0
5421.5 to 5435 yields 1.2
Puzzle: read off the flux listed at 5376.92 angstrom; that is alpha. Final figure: 55.8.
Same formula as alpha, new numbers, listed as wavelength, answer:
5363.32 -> 60.9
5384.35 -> 59.1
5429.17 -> 54.5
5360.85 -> 64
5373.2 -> 54.8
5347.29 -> 64.2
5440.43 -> 61.1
